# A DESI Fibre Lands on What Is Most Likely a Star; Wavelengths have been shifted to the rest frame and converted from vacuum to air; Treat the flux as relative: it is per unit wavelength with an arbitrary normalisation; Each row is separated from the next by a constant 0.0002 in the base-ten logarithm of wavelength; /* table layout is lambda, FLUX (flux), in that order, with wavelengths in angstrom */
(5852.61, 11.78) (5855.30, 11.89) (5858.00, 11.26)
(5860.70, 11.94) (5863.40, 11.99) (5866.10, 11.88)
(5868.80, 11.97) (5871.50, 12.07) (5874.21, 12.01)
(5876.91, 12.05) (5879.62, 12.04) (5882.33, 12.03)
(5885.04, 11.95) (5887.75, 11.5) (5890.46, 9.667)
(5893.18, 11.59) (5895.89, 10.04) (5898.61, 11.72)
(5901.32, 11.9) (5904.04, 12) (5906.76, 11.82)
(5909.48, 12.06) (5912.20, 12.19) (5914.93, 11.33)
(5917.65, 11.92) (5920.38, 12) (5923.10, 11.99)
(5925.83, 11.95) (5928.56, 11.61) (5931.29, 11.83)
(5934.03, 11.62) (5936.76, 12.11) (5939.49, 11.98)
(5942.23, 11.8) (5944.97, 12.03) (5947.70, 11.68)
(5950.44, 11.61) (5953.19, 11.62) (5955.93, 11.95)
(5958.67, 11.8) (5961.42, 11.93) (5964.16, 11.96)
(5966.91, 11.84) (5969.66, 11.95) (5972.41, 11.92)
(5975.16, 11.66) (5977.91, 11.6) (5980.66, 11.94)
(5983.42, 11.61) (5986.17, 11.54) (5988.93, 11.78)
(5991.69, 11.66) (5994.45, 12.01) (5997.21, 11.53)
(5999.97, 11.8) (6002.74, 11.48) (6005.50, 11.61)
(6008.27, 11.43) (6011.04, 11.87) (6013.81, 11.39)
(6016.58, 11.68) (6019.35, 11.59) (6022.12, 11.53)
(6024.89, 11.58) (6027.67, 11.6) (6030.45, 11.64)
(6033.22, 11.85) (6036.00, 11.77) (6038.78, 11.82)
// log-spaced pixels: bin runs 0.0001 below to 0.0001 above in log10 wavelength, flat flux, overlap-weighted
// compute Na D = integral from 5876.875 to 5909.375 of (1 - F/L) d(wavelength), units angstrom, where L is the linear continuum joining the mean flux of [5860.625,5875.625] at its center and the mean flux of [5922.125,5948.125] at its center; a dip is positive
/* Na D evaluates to 1.1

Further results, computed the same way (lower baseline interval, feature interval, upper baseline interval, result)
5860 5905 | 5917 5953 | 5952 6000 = -0.4 angstrom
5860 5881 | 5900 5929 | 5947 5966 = 0.0 angstrom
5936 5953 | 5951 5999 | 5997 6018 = -0.2 angstrom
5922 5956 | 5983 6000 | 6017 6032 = 0.0 angstrom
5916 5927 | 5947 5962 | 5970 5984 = 0.1 angstrom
